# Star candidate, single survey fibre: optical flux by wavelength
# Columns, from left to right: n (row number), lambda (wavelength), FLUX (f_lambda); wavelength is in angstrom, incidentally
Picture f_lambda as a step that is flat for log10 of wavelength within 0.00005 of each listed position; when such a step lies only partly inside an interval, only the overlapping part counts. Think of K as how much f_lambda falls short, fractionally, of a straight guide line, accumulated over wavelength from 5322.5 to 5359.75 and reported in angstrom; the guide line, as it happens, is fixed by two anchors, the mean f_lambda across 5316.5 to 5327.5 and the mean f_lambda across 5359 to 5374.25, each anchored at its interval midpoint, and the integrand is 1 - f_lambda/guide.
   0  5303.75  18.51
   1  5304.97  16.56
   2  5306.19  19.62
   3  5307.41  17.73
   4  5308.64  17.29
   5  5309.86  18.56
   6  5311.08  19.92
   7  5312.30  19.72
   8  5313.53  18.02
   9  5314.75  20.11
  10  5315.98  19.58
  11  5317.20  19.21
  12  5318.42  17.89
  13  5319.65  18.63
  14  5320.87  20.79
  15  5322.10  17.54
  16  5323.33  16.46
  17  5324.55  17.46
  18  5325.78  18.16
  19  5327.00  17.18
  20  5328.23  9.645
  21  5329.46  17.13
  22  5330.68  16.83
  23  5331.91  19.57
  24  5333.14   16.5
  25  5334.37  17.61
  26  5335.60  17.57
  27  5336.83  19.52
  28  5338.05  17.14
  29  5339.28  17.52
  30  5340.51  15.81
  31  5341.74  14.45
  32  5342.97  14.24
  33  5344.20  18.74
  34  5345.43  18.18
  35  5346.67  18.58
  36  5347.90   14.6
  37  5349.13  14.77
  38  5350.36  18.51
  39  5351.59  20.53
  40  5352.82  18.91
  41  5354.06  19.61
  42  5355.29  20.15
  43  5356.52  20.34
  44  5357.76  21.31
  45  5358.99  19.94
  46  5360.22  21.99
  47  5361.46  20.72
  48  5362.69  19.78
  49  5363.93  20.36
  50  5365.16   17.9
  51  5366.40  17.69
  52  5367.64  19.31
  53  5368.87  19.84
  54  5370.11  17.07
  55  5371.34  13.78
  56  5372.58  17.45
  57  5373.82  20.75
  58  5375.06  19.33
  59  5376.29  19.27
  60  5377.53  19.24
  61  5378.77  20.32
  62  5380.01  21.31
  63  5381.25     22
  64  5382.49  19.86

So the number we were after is 1.84 angstrom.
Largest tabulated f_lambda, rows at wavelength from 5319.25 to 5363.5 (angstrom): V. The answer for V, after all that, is 21.99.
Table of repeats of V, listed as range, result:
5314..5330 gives 20.79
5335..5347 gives 19.52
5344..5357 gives 20.53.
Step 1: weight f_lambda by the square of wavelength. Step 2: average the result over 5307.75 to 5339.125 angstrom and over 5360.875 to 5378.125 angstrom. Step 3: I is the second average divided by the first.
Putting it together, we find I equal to 1.06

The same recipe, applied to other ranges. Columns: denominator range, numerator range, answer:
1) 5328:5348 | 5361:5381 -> 1.14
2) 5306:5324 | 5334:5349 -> 0.91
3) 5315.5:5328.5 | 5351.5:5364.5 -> 1.16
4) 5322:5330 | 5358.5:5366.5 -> 1.25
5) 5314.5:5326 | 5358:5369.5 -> 1.08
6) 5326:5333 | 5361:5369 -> 1.21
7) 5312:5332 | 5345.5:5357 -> 1.05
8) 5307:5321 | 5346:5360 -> 1.02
